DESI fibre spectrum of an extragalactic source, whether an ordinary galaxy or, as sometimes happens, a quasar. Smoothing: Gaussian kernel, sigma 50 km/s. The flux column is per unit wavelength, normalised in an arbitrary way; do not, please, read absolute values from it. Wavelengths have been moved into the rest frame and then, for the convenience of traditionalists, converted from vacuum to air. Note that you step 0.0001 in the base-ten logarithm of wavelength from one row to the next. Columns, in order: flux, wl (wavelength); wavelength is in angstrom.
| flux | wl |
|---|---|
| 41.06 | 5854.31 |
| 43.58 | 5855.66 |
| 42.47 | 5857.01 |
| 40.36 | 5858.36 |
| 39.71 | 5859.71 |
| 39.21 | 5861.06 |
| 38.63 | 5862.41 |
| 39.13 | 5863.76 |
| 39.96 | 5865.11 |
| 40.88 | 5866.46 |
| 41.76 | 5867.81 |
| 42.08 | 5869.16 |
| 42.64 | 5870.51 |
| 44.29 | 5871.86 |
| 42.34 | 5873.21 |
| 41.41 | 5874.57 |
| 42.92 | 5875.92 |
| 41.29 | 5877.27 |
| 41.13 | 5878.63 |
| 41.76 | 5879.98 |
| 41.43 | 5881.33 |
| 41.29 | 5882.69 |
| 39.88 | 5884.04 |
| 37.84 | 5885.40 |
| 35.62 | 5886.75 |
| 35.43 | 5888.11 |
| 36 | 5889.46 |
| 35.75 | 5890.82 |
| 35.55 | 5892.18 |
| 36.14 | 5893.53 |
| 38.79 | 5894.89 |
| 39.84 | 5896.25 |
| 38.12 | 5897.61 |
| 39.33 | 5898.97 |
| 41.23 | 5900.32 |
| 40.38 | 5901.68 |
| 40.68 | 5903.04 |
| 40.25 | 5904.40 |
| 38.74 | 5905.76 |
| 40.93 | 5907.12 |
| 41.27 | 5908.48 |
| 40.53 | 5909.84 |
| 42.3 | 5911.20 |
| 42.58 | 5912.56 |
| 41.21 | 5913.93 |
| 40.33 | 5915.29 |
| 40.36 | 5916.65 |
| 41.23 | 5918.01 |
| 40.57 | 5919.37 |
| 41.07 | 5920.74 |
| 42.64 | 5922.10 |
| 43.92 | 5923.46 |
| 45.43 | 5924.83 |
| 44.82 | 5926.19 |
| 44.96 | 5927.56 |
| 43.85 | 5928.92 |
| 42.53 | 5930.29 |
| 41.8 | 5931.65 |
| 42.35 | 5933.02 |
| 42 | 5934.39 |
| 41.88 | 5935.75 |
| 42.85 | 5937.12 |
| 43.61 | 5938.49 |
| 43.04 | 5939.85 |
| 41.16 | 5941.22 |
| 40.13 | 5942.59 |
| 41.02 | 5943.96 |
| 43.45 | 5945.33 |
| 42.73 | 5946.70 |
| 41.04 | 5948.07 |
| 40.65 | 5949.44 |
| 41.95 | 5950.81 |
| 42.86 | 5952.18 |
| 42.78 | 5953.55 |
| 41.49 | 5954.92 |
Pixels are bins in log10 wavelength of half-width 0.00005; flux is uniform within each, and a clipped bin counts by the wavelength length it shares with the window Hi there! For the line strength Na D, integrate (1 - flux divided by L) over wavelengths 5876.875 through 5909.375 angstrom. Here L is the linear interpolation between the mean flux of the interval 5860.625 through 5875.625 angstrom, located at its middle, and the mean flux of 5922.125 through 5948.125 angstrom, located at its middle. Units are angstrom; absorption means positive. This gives 2.10 angstrom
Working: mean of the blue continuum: 41.2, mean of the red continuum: 42.8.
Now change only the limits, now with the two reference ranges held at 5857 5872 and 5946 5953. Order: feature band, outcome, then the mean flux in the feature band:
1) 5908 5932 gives -0.48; 42.3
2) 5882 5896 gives 1.28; 37.3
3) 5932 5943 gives -0.12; 42.2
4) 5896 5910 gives 0.39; 40.1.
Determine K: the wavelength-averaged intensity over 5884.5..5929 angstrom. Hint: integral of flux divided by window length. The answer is 40.2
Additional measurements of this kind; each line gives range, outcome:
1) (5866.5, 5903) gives 39.8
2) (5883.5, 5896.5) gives 37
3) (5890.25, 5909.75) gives 39.1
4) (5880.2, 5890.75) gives 38.2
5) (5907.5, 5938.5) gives 42.3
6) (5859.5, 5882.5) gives 41.2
